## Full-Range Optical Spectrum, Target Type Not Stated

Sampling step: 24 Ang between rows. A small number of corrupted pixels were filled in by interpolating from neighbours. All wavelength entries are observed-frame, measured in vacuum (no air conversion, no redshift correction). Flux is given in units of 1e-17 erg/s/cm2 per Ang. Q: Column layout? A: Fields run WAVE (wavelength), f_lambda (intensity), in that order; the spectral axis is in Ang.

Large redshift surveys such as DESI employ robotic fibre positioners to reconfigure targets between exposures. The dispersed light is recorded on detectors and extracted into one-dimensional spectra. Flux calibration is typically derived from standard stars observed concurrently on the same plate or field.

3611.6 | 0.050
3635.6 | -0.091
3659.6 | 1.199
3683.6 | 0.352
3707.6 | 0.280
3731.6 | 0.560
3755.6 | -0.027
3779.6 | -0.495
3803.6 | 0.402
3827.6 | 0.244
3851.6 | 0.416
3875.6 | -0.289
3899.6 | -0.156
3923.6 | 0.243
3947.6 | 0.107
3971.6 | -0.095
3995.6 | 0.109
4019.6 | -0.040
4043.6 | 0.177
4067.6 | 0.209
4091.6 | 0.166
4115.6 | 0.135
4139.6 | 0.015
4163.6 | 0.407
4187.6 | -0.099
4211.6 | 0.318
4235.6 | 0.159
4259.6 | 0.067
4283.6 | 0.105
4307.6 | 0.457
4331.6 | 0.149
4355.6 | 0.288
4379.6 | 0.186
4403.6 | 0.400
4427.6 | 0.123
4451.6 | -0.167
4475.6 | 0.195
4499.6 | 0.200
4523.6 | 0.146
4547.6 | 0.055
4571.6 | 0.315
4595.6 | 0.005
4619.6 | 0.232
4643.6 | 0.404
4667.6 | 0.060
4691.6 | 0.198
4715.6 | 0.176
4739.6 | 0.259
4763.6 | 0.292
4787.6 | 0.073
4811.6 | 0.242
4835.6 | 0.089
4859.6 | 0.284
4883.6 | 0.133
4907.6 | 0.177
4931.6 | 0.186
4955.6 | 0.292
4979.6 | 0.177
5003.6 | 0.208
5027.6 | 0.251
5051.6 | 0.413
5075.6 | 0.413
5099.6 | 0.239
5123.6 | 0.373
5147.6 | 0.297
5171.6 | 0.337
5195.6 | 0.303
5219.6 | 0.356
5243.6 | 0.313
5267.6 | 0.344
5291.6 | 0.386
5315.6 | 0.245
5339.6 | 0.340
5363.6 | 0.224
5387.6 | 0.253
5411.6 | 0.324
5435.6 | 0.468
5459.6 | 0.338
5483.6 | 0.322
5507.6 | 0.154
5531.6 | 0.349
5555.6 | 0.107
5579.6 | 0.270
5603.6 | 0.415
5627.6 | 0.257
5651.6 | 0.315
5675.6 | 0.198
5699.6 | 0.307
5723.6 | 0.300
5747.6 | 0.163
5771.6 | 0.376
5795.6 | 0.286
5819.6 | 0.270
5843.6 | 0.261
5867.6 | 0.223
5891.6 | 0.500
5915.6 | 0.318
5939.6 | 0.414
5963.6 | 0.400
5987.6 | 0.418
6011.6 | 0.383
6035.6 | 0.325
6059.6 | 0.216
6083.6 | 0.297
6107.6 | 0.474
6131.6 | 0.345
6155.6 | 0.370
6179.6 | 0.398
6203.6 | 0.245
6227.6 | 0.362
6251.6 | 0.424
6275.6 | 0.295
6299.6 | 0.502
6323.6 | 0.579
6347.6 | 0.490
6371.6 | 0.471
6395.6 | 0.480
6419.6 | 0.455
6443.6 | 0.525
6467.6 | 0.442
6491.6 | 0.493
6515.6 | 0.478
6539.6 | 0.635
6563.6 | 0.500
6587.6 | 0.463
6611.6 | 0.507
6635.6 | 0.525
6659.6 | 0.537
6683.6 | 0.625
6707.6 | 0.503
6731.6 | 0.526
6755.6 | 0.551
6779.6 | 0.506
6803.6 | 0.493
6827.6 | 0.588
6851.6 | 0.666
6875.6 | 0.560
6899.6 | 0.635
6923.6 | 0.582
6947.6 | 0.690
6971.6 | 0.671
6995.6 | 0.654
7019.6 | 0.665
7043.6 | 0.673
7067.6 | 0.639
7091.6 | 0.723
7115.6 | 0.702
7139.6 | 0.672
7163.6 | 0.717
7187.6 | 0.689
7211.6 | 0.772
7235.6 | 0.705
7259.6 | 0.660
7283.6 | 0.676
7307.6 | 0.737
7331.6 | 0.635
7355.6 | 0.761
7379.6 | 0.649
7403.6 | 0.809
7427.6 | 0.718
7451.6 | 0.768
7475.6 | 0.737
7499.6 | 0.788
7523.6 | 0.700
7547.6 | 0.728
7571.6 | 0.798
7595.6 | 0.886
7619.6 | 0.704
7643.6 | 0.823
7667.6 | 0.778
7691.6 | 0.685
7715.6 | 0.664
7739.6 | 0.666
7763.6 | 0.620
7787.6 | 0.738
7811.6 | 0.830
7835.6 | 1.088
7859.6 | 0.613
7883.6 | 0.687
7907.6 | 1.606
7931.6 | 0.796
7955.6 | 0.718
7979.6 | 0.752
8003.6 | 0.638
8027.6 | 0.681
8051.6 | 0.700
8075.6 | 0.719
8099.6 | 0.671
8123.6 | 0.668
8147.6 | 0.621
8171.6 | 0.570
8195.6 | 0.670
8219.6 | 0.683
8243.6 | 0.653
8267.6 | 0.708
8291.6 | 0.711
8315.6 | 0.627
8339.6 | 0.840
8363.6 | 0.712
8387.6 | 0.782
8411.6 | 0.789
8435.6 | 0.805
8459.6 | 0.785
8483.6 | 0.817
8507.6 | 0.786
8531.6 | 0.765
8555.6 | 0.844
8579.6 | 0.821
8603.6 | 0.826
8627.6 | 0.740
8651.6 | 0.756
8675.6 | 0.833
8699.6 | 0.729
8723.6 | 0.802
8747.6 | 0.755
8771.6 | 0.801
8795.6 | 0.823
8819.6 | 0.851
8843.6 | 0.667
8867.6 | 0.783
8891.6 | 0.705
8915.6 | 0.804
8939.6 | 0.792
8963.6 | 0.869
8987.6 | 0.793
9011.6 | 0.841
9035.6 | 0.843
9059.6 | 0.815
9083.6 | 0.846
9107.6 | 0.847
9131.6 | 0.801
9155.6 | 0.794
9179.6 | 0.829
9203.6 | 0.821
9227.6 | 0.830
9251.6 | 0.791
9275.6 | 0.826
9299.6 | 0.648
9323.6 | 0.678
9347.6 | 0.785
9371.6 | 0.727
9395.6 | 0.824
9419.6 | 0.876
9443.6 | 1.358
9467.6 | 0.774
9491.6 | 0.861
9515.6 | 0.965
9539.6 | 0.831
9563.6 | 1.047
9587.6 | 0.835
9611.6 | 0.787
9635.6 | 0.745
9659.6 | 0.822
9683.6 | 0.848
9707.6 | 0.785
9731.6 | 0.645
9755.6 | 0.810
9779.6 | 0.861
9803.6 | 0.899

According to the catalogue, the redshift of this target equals 0.579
